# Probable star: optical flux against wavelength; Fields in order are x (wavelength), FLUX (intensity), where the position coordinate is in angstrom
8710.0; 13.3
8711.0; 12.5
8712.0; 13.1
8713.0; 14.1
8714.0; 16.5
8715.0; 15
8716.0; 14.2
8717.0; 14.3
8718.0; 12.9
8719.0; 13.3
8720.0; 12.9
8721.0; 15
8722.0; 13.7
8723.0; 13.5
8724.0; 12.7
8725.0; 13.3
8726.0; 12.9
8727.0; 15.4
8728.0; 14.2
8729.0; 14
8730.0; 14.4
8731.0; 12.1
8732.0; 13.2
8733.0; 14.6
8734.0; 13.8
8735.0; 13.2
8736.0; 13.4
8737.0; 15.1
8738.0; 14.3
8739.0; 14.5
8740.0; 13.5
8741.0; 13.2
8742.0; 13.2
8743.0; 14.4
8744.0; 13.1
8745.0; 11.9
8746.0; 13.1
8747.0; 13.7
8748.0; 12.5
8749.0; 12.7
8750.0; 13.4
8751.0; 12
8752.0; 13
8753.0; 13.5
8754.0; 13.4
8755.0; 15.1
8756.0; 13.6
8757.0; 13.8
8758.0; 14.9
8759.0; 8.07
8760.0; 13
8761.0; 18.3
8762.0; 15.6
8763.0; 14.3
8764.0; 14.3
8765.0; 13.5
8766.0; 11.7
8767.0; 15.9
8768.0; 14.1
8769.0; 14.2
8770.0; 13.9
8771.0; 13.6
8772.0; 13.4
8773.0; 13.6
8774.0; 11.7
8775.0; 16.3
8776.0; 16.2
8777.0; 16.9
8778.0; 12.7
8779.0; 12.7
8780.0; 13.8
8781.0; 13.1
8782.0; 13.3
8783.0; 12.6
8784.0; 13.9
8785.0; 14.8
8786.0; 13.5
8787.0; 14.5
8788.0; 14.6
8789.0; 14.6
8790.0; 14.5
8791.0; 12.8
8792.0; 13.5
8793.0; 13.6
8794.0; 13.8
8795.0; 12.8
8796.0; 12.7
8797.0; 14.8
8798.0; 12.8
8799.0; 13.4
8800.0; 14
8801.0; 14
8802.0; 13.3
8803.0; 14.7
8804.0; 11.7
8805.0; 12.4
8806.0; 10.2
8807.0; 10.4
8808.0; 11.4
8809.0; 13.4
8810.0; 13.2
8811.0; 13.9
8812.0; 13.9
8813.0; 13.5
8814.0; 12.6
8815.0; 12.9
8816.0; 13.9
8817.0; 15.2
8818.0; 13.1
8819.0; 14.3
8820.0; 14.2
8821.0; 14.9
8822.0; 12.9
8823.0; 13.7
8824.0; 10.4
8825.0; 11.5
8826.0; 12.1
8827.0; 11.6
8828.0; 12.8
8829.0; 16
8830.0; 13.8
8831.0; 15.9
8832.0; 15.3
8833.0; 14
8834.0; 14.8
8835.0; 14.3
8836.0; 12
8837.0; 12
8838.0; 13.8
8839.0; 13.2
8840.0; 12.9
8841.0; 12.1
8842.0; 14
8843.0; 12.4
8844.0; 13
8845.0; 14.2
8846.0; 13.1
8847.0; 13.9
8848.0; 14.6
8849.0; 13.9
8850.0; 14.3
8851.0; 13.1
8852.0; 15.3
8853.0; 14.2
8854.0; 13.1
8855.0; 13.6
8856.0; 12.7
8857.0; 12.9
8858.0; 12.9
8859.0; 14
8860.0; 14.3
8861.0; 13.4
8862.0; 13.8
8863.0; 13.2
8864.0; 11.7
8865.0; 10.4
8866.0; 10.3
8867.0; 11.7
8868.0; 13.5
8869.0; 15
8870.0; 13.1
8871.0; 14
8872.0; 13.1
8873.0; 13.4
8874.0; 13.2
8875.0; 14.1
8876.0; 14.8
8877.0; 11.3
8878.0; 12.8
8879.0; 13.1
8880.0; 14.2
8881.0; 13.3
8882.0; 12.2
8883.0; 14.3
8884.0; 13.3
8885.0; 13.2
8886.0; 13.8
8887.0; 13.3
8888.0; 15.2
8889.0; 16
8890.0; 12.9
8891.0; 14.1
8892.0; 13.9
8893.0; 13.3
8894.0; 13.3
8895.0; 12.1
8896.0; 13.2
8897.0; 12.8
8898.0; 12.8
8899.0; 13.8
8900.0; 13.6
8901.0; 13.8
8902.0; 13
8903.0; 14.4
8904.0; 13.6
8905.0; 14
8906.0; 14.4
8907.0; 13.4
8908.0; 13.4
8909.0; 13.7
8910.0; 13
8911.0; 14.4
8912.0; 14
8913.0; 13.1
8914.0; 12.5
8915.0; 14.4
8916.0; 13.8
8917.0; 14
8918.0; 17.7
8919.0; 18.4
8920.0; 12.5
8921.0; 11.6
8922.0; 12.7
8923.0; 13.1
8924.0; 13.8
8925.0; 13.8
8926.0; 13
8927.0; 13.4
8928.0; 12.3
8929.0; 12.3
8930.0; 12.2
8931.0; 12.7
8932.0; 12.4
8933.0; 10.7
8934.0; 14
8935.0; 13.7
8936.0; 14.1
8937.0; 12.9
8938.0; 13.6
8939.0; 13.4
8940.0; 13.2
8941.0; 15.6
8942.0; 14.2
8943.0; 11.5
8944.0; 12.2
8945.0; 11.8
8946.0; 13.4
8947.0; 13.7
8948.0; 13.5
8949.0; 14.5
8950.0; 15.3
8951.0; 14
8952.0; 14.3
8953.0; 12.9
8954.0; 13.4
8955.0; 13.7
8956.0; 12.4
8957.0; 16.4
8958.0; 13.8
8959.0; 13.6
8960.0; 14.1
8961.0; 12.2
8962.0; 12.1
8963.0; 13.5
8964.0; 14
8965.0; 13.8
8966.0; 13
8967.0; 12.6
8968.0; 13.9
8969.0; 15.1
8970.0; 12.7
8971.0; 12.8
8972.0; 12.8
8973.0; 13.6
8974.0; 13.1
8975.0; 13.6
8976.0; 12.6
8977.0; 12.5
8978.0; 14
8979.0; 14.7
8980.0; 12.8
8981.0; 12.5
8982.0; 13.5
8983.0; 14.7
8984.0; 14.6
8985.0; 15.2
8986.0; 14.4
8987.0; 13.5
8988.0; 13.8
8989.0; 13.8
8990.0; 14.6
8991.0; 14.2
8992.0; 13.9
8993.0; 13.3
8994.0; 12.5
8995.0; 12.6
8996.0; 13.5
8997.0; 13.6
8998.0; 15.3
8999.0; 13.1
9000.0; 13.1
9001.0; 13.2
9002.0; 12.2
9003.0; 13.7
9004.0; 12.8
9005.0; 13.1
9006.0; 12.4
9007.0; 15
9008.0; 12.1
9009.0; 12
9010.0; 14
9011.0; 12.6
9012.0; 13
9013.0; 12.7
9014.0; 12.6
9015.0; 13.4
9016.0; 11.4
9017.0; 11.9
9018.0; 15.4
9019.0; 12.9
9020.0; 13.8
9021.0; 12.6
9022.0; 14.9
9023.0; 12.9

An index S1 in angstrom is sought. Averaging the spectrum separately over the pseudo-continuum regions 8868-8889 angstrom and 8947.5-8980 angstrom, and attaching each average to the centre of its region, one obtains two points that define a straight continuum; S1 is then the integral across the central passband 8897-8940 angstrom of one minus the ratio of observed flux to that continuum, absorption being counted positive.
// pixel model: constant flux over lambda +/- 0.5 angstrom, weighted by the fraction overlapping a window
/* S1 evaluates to 0.26 angstrom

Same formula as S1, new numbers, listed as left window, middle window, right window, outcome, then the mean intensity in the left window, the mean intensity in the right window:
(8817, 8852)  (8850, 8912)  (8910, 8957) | 0.45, 13.5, 13.5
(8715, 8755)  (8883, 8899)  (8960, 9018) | -0.18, 13.6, 13.3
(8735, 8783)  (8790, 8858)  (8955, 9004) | 1.53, 13.7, 13.5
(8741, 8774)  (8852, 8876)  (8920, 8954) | 0.27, 13.6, 13.2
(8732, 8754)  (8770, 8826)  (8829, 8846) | 0.47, 13.4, 13.7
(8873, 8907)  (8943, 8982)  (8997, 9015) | -0.39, 13.5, 13.1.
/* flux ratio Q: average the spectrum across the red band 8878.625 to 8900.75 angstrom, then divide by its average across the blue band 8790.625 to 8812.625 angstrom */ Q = 1.0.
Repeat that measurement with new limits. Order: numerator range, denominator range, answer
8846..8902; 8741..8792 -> 0.98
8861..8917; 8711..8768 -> 0.98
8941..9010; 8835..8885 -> 1.02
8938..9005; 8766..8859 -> 1.00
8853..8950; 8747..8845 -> 0.99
